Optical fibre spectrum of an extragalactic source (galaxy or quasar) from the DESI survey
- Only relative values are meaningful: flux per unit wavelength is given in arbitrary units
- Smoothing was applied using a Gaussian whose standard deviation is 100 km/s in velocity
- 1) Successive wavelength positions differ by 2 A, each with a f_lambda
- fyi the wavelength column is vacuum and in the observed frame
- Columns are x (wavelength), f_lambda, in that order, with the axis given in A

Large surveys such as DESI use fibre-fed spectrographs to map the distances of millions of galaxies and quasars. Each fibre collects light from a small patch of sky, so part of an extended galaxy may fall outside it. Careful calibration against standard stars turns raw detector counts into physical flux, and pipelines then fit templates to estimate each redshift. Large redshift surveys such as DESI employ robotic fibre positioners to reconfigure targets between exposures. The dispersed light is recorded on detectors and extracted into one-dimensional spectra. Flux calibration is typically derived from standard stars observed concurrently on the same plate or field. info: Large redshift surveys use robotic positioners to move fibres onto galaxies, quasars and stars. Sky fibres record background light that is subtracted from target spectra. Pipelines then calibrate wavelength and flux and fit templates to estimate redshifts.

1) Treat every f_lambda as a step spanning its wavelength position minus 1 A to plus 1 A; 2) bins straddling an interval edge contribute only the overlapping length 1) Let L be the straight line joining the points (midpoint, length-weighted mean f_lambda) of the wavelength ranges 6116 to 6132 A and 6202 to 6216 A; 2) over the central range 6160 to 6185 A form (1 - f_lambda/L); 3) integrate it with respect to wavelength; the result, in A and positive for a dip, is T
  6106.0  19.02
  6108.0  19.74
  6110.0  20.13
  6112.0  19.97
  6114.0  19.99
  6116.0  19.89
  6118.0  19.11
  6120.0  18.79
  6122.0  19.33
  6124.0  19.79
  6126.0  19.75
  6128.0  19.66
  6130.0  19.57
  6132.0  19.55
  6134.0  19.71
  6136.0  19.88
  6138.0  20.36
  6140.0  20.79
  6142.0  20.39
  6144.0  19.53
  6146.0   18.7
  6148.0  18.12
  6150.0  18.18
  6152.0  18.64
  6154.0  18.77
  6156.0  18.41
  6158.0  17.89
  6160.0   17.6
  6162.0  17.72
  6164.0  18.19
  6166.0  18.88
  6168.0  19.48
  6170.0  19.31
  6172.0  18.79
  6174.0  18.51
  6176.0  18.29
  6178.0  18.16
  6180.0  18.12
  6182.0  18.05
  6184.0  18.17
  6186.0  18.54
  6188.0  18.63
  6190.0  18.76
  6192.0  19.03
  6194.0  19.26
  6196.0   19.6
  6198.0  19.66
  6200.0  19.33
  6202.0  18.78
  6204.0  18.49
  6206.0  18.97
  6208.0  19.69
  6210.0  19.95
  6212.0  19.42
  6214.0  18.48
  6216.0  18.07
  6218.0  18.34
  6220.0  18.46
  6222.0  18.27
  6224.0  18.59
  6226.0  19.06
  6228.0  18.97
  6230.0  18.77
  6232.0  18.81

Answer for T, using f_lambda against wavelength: 1.0 A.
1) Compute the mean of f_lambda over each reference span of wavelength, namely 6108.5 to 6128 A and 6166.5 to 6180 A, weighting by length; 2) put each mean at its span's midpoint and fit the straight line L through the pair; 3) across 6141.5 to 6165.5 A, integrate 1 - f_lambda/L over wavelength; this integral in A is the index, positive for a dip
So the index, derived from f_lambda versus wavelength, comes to 0.7 A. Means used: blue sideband 19.6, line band 18.5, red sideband 18.7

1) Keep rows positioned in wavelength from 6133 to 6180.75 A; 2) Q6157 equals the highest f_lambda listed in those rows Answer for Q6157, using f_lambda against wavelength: 20.79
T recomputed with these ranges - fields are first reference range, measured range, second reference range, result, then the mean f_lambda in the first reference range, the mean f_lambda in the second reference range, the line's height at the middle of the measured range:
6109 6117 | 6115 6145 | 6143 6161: -0.7 A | 20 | 18.4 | 19.3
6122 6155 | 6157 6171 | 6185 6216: 0.6 A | 19.5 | 19.1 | 19.3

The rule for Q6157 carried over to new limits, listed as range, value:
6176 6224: 19.95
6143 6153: 19.53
